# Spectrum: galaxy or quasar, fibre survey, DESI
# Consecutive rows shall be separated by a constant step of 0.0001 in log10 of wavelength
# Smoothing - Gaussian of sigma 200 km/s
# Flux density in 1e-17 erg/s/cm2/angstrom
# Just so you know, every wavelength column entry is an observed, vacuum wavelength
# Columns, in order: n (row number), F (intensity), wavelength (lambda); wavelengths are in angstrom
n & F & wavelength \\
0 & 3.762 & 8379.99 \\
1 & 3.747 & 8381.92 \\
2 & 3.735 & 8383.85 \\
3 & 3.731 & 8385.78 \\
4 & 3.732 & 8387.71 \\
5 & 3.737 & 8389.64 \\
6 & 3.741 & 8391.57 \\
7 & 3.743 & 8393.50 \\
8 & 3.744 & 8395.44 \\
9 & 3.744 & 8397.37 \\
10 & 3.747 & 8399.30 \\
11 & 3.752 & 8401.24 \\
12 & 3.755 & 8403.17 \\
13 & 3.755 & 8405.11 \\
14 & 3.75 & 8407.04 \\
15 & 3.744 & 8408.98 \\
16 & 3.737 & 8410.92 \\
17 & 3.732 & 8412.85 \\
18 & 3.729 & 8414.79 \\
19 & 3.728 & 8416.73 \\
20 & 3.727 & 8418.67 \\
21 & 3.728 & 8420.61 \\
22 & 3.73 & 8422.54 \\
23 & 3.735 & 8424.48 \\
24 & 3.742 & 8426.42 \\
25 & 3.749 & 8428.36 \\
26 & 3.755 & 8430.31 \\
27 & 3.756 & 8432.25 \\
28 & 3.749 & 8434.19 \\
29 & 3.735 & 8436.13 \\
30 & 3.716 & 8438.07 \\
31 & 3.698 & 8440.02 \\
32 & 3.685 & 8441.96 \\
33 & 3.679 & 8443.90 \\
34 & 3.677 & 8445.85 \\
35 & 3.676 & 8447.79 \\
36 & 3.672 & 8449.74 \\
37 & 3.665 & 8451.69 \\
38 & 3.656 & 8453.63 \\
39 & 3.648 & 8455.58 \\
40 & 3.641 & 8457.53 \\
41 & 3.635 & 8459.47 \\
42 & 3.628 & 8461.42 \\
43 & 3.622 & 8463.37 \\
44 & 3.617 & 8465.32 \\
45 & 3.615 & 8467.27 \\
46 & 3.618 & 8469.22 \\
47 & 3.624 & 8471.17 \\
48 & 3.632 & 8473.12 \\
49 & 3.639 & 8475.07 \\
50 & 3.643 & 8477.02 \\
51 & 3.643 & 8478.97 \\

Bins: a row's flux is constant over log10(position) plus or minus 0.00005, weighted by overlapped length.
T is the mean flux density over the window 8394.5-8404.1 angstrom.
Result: 3.75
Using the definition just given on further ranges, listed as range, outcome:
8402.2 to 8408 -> 3.76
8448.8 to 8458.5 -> 3.66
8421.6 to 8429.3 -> 3.74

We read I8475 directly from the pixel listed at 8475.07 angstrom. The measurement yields 3.639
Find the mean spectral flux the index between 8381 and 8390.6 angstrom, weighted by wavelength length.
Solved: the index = 3.74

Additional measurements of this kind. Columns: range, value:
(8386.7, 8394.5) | 3.74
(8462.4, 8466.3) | 3.62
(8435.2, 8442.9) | 3.71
